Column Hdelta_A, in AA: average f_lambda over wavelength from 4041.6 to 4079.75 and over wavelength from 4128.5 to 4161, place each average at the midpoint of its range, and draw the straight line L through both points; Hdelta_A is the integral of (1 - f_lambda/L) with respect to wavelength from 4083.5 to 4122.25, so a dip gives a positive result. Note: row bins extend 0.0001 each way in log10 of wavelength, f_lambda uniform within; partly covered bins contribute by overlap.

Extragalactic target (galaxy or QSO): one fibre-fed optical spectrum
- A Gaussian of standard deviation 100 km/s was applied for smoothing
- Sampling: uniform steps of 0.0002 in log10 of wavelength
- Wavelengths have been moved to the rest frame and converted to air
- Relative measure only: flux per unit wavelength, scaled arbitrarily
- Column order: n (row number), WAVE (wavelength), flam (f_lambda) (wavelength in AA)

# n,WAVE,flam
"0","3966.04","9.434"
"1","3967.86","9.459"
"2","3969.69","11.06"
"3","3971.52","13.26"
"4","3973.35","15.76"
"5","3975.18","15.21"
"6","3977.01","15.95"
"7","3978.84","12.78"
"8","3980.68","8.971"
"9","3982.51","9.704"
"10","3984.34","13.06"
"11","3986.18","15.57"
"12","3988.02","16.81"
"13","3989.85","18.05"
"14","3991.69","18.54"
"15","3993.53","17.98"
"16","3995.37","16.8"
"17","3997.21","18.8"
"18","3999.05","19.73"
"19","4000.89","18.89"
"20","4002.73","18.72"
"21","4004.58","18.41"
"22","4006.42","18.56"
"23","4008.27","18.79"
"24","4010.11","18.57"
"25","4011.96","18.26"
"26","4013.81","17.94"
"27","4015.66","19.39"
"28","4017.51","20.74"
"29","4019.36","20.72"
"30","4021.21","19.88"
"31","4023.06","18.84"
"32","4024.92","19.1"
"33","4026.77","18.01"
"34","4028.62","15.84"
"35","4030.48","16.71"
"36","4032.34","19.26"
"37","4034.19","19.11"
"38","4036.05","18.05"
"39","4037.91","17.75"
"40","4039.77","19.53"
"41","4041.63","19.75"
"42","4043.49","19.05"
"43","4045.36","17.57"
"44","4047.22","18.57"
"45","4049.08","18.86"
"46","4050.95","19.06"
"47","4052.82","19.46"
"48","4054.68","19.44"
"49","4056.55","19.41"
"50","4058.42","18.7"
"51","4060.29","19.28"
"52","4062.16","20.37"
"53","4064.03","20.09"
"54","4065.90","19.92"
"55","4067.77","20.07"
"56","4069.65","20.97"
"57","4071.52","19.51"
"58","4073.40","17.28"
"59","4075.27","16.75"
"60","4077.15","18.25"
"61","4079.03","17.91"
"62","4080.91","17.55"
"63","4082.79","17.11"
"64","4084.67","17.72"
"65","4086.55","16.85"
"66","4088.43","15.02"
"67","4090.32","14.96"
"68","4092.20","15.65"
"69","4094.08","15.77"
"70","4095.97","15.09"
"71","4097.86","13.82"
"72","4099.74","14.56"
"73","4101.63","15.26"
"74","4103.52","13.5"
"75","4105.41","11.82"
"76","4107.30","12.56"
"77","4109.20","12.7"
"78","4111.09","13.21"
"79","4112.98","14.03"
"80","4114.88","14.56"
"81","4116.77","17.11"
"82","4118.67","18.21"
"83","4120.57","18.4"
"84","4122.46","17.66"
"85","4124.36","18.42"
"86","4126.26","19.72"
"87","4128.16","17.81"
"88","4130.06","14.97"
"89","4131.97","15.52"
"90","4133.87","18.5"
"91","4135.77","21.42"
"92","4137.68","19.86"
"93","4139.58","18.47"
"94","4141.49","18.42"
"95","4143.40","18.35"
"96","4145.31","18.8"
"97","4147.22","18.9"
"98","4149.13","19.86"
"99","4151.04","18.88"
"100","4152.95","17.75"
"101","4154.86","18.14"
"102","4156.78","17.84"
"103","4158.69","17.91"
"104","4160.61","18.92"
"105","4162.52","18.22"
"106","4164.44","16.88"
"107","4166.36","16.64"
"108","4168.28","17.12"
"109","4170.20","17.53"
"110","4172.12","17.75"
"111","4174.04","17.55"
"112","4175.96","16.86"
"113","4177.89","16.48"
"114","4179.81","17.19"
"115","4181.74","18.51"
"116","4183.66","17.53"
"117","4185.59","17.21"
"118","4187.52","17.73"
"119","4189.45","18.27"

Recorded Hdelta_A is 7.5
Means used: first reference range 19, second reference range 18.4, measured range 15.1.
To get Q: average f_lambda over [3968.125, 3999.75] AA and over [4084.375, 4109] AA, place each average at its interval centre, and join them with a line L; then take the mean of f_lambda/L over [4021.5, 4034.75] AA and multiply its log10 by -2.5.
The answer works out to -0.217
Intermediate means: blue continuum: 15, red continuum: 14.7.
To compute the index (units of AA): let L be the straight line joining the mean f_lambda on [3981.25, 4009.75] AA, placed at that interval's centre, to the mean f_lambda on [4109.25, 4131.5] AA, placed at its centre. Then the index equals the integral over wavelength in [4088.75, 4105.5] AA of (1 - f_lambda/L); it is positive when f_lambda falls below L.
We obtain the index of 2.0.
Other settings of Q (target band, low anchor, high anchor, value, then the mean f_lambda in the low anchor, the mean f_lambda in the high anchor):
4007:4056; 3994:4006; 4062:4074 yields 0.02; 18.5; 19.8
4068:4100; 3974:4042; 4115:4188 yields 0.05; 17.5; 17.9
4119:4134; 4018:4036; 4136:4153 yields 0.08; 18.6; 19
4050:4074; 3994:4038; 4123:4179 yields -0.06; 18.6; 18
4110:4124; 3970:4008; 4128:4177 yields 0.09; 16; 18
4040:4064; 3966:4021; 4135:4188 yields -0.13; 16.4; 18.1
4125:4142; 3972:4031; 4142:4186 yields -0.03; 17.2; 17.9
